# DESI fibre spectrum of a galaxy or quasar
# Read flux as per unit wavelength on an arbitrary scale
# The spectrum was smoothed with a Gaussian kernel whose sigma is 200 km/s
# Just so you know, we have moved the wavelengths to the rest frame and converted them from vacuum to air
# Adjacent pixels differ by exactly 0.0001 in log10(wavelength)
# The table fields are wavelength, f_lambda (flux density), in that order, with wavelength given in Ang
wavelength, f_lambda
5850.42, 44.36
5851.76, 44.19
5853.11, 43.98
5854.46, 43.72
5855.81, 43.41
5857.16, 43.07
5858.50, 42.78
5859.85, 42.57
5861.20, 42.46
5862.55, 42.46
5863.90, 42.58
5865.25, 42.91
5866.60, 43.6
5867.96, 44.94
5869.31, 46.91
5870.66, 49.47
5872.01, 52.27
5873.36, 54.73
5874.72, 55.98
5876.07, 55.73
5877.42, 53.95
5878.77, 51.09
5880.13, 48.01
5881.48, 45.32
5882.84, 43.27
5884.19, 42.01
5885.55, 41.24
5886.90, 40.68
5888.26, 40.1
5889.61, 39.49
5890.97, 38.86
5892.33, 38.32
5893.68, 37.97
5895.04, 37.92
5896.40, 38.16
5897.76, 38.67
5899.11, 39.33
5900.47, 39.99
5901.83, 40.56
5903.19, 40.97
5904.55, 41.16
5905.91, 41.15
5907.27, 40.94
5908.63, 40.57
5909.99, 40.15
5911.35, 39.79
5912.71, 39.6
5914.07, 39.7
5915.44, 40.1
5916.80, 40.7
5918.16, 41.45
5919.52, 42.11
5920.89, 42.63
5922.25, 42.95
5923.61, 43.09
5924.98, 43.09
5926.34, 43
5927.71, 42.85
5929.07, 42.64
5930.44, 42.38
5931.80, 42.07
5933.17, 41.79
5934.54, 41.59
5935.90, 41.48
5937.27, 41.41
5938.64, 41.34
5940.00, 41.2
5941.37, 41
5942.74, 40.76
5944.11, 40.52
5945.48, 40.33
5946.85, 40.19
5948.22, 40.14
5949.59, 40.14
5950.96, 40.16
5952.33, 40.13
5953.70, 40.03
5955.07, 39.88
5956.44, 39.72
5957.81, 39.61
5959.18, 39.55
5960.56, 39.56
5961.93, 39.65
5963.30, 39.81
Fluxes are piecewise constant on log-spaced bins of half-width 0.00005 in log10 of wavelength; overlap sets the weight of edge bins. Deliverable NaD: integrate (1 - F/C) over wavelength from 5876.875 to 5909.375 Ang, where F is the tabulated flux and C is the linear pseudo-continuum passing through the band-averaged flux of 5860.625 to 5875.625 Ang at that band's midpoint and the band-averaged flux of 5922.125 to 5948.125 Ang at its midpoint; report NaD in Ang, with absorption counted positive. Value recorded 2.6 Ang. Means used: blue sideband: 47.3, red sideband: 41.7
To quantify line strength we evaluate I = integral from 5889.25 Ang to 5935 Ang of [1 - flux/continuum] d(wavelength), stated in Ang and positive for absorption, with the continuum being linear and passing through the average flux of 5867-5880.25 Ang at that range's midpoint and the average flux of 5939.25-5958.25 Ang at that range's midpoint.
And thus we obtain 4.8 Ang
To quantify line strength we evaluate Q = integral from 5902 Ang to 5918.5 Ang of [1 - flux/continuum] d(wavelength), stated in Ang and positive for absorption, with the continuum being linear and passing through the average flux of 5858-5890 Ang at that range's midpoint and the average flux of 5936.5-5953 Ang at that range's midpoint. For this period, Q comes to 1.1 Ang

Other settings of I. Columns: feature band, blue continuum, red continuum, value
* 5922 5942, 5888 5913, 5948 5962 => -1.2 Ang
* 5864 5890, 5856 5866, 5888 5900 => -3.9 Ang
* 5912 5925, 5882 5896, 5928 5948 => -0.2 Ang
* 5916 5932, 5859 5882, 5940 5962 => 0.1 Ang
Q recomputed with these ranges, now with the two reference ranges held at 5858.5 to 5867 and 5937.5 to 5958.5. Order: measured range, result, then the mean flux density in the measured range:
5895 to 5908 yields 0.52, 40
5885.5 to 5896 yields 0.70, 39.2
